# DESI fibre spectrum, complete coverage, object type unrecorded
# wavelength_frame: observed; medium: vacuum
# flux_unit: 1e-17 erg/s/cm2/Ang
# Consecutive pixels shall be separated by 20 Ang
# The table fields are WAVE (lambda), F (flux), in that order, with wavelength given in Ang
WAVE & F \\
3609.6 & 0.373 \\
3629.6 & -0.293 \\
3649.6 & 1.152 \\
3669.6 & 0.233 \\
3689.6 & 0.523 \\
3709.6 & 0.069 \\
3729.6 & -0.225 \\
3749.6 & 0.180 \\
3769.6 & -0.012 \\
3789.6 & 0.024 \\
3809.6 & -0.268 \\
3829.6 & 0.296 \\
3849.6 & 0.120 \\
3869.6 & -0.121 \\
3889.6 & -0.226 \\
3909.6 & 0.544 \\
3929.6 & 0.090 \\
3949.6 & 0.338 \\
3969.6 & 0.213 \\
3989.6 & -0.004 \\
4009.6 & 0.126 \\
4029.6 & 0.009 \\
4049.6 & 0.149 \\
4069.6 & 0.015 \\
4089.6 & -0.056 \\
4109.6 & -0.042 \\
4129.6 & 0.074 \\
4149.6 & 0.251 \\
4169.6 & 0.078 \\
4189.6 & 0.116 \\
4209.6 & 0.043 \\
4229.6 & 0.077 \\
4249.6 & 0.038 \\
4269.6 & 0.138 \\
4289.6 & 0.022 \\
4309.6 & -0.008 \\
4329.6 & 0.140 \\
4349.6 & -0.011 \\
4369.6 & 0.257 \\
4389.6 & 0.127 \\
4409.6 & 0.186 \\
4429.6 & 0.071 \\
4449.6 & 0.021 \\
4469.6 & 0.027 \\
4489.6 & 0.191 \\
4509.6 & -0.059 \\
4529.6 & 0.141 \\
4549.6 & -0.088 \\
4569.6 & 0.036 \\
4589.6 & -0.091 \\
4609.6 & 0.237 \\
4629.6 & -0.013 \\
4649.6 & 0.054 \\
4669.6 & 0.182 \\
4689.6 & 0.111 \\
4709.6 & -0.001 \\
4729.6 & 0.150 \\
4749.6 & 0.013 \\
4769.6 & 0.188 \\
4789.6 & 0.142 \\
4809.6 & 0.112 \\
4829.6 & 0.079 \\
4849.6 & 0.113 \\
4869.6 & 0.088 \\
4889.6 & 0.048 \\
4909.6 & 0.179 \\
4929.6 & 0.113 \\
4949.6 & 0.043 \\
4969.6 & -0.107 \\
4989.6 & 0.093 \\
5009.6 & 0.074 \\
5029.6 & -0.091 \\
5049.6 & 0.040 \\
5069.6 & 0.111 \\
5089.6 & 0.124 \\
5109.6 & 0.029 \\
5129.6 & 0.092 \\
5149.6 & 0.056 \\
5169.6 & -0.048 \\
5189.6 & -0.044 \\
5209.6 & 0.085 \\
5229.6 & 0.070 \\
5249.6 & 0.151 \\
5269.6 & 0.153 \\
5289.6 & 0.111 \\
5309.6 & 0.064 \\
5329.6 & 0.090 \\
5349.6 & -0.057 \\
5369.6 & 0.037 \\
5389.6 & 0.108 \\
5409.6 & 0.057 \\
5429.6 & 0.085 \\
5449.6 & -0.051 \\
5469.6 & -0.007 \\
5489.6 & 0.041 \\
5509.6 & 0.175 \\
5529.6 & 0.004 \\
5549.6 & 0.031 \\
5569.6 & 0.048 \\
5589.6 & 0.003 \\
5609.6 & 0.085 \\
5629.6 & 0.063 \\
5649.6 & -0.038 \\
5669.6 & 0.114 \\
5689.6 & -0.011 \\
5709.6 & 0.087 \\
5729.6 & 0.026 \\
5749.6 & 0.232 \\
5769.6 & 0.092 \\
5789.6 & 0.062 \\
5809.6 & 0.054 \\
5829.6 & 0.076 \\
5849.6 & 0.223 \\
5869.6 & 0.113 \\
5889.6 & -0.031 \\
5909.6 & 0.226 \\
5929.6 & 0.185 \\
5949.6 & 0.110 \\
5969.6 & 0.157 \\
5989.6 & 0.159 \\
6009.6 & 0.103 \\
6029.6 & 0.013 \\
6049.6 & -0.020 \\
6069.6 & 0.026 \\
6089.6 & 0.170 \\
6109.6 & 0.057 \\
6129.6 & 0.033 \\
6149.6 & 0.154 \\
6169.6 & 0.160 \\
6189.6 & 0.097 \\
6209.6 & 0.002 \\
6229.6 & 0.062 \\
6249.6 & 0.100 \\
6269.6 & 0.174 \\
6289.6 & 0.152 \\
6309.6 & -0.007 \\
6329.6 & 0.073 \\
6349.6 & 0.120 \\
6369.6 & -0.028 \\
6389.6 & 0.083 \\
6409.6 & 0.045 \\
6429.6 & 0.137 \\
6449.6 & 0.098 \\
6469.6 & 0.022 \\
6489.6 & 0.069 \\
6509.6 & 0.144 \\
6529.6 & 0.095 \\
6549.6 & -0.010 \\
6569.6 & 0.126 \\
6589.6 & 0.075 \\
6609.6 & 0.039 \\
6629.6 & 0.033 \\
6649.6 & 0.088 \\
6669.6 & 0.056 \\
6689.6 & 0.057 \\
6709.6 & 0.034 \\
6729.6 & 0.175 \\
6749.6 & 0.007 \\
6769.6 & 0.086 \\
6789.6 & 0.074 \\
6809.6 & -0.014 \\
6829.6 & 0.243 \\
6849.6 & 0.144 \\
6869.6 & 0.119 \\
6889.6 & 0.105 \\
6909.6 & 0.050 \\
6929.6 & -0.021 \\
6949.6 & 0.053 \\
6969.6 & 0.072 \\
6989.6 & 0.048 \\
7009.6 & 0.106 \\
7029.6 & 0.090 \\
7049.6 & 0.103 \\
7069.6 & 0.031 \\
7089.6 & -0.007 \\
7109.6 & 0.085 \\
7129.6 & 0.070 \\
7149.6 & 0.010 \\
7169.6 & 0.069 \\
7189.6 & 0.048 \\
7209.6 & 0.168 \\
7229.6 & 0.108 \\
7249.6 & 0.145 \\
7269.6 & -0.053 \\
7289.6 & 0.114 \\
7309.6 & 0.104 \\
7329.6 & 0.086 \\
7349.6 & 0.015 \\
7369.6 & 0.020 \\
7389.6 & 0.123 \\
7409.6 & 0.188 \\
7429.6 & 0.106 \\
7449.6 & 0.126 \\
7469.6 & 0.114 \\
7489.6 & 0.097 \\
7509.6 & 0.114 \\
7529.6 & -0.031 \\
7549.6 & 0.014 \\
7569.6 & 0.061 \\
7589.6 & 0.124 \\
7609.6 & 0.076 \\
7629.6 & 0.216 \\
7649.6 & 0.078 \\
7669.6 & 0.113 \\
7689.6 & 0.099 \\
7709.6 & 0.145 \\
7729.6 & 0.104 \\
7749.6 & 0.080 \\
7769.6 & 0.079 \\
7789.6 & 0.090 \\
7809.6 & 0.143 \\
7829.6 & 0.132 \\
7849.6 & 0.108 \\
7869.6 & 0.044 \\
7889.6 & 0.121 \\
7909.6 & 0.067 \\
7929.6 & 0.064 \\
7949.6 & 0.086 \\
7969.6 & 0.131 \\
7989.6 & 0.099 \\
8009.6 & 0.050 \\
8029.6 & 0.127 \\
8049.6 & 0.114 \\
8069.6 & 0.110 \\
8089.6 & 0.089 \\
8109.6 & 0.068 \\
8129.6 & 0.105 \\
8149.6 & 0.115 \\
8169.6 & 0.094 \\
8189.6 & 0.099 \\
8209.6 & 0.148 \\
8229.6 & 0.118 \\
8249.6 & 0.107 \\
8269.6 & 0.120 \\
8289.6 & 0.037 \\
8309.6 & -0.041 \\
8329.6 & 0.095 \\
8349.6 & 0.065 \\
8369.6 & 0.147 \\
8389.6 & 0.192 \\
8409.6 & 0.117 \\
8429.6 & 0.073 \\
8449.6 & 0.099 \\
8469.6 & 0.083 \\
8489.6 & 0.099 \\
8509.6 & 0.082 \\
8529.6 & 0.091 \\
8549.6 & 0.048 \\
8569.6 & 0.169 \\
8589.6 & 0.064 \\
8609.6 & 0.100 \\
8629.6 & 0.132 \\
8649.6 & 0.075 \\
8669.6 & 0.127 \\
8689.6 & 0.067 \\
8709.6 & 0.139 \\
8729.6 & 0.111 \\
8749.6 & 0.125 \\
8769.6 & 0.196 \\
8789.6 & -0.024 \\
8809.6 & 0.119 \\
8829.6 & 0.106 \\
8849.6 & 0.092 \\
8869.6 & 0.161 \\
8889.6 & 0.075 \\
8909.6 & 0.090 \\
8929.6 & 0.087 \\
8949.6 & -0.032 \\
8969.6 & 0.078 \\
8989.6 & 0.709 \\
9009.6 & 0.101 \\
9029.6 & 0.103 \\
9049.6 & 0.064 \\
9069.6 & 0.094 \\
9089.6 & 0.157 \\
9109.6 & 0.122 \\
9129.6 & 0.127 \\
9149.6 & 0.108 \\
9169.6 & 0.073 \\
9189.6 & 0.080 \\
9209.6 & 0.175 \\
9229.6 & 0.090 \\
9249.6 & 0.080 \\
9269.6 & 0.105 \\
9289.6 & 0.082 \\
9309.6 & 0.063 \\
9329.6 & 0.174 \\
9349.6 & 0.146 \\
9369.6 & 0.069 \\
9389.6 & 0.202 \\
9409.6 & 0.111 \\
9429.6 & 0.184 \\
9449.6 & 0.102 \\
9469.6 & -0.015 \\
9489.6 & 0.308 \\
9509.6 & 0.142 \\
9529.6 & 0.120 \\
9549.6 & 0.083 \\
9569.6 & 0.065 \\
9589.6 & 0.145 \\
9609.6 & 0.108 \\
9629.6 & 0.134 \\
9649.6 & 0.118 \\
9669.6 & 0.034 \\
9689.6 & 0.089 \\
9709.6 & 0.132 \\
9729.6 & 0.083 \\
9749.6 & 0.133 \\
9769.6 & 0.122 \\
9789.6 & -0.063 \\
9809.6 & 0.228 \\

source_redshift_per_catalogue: 1.410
